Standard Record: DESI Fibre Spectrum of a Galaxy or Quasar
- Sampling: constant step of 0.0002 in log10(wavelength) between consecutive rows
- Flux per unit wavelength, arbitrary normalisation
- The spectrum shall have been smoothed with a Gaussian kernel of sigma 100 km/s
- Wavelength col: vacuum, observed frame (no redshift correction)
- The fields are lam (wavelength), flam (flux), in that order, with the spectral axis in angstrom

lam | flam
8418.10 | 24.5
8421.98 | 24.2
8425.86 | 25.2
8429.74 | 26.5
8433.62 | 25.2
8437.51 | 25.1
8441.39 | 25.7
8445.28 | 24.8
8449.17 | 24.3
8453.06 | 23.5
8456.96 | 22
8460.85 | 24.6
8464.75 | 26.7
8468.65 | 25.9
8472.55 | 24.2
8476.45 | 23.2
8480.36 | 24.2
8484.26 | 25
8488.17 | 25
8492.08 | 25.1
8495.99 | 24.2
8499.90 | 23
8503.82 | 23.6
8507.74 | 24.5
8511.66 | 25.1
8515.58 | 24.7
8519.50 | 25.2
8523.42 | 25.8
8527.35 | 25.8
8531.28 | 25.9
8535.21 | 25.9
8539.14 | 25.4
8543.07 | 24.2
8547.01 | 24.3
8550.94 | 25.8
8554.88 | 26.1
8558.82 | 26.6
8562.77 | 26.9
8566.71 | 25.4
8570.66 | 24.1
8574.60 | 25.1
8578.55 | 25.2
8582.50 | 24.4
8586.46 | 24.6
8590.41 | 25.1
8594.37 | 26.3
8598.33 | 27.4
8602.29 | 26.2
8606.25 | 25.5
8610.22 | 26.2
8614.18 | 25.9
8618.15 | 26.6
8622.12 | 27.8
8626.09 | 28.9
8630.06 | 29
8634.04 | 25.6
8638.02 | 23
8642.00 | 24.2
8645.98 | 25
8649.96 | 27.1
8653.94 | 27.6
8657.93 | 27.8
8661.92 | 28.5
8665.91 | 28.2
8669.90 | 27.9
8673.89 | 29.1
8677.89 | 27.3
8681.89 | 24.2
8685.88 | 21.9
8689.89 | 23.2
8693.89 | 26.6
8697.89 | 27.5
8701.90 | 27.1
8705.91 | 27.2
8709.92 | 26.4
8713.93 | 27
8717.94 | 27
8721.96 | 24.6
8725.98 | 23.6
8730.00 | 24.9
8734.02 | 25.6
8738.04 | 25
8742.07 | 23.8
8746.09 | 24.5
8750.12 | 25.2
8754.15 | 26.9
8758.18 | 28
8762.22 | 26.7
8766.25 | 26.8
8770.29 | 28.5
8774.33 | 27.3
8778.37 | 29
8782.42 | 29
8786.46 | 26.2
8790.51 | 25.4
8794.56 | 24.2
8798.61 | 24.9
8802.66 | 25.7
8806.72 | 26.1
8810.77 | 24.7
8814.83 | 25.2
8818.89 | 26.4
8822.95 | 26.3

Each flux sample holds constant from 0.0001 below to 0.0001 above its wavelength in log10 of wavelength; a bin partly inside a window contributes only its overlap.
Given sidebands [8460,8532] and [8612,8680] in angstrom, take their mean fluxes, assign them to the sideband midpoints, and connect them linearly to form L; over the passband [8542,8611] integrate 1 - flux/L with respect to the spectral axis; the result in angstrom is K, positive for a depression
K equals 1.2 angstrom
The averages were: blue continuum 24.8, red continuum 27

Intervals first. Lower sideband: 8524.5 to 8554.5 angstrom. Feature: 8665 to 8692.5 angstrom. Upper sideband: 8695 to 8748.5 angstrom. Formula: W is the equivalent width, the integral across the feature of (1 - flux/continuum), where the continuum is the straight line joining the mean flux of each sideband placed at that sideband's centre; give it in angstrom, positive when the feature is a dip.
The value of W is -0.3 angstrom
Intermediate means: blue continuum 25.4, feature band 25.9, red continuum 25.7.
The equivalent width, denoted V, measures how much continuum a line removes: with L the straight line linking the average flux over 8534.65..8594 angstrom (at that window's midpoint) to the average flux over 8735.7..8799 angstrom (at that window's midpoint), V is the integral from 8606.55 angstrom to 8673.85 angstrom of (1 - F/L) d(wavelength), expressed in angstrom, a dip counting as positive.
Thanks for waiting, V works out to -3.1 angstrom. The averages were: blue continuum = 25.3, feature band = 26.9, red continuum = 26.4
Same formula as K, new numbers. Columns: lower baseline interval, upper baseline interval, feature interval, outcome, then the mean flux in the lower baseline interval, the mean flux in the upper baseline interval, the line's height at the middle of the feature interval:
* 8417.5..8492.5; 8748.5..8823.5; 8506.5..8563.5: -0.7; 24.7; 26.5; 25.2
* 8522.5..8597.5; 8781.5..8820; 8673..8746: 0.0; 25.4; 25.7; 25.6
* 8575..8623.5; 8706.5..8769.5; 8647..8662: -0.9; 25.9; 25.8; 25.9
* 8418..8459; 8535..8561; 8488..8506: 0.7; 24.6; 25.5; 25.1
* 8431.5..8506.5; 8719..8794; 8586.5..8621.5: -1.2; 24.5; 26.1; 25.3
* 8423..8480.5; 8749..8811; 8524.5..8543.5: -0.3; 24.7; 26.6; 25.2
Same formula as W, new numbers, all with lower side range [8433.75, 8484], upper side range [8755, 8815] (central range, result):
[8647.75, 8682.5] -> -2.44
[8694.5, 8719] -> -0.87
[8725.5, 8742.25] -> 0.95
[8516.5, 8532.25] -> -0.40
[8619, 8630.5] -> -1.23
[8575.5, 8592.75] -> 0.31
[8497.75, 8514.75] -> 0.52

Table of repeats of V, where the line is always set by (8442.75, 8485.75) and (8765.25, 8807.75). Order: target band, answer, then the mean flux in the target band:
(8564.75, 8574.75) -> 0.1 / 24.8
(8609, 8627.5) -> -1.1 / 27.1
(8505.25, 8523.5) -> -0.1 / 24.9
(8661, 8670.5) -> -0.9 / 28.2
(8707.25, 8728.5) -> 0.3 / 25.7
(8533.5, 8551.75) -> -0.1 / 25.1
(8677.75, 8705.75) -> 0.6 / 25.4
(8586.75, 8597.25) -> -0.2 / 25.7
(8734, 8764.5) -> 0.8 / 25.7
